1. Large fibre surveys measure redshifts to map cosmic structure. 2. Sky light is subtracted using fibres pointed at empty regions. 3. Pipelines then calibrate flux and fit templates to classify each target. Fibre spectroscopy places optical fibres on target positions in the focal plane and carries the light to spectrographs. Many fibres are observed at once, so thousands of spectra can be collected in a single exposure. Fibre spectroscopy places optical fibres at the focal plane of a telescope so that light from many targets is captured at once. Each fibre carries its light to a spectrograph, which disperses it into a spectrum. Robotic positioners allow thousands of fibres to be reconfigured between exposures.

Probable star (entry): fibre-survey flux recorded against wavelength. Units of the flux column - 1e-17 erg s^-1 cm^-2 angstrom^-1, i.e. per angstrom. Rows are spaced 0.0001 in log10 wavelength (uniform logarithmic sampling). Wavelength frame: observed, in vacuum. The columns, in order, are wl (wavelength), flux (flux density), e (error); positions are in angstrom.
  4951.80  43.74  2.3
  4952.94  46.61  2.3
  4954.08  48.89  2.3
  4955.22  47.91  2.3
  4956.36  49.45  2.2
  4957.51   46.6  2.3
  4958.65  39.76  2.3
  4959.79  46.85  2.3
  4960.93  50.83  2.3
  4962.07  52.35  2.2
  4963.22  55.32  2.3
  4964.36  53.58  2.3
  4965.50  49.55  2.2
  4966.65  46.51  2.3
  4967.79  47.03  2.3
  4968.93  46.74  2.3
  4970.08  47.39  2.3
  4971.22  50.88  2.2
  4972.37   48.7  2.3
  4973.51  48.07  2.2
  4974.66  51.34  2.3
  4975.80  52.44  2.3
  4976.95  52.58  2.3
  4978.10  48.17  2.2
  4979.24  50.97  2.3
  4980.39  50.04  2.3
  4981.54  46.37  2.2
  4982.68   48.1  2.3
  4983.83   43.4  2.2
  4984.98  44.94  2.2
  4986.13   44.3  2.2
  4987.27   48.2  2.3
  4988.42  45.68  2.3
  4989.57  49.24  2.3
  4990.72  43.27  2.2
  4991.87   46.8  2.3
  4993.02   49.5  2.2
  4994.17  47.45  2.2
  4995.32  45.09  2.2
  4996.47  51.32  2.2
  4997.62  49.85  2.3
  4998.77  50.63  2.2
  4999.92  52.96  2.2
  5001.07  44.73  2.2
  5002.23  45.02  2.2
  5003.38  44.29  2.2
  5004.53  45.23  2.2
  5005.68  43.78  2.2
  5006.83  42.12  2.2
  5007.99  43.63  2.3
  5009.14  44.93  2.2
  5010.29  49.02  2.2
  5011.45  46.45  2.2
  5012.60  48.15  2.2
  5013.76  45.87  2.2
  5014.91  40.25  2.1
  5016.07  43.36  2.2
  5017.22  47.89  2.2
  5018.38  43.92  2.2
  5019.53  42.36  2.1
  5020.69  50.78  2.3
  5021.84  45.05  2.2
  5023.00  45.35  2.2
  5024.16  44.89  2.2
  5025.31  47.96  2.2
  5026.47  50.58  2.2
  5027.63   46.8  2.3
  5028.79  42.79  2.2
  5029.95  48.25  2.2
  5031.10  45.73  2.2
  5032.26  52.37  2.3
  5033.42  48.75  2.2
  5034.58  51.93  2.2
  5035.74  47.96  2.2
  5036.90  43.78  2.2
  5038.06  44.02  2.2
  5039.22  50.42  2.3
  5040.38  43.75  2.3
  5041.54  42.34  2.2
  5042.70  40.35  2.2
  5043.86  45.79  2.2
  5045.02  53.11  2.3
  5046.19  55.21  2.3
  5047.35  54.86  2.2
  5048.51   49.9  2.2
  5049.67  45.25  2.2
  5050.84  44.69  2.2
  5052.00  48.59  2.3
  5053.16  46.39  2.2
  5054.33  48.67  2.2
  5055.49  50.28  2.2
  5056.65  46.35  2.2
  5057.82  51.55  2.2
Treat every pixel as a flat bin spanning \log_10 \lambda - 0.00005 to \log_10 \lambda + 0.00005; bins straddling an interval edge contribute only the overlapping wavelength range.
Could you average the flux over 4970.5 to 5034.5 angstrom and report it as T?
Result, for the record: 47.1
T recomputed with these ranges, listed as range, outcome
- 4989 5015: 46.6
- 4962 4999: 48.6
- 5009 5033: 46.4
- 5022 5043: 46.6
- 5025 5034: 47.9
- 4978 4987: 47.1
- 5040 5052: 47.6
